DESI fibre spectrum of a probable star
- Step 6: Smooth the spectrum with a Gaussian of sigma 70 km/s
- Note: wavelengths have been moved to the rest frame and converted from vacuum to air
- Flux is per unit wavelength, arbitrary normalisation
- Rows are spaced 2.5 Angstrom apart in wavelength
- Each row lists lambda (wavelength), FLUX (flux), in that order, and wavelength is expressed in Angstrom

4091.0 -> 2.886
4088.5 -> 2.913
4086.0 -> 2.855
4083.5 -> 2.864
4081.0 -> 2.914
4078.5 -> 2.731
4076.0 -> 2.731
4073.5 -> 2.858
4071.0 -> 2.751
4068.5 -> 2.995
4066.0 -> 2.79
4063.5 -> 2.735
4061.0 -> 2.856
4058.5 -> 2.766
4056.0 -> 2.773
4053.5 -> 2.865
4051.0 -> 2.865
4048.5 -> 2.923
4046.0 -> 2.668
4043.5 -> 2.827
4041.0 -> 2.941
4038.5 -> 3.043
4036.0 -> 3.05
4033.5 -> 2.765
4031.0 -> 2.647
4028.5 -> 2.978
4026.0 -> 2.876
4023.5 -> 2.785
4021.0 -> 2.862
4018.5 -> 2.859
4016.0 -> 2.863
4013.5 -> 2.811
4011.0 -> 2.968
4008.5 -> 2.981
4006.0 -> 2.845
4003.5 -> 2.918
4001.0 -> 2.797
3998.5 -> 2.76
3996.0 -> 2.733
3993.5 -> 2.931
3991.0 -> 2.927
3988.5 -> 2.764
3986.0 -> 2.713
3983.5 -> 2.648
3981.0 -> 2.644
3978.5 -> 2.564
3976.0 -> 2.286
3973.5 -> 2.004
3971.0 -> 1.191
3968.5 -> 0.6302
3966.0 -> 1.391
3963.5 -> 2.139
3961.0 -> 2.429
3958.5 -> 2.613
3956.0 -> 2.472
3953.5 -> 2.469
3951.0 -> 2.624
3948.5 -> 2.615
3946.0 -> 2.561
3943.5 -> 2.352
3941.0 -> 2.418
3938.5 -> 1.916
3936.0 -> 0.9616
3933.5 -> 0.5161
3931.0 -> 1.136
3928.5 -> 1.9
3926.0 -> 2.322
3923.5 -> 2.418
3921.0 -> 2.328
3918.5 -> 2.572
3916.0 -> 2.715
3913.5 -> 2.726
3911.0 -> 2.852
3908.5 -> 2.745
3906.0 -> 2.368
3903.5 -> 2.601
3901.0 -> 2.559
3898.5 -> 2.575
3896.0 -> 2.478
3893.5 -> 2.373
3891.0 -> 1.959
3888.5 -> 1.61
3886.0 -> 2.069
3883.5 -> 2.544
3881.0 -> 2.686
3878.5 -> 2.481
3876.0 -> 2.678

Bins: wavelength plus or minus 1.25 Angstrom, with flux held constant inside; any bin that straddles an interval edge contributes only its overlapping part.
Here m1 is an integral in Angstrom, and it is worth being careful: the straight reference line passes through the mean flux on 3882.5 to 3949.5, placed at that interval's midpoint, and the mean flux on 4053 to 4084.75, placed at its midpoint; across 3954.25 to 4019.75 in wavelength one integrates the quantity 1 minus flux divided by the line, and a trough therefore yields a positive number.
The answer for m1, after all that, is 0.4 Angstrom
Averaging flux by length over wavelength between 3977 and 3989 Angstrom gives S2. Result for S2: 2.65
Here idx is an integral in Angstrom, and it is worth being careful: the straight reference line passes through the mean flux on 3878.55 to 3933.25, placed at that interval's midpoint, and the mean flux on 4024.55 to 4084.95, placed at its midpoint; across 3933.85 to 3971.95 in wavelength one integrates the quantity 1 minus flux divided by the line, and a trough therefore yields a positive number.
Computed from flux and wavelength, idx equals 7.1 Angstrom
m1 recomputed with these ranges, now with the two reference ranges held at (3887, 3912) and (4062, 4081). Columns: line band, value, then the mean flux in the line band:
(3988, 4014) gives -2.16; 2.86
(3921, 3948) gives 6.44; 1.89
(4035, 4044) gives -0.80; 2.97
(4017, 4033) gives -0.79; 2.83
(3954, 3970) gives 3.70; 1.96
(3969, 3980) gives 2.77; 1.93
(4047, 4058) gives -0.33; 2.85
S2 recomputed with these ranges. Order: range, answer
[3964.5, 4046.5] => 2.62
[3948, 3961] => 2.54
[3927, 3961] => 2.06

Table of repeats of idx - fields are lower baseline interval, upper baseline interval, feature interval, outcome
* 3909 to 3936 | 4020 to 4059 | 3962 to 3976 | 4.9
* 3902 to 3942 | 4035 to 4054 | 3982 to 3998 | -1.3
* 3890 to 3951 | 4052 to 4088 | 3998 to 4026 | -2.8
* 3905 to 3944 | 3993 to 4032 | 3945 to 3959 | -1.2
